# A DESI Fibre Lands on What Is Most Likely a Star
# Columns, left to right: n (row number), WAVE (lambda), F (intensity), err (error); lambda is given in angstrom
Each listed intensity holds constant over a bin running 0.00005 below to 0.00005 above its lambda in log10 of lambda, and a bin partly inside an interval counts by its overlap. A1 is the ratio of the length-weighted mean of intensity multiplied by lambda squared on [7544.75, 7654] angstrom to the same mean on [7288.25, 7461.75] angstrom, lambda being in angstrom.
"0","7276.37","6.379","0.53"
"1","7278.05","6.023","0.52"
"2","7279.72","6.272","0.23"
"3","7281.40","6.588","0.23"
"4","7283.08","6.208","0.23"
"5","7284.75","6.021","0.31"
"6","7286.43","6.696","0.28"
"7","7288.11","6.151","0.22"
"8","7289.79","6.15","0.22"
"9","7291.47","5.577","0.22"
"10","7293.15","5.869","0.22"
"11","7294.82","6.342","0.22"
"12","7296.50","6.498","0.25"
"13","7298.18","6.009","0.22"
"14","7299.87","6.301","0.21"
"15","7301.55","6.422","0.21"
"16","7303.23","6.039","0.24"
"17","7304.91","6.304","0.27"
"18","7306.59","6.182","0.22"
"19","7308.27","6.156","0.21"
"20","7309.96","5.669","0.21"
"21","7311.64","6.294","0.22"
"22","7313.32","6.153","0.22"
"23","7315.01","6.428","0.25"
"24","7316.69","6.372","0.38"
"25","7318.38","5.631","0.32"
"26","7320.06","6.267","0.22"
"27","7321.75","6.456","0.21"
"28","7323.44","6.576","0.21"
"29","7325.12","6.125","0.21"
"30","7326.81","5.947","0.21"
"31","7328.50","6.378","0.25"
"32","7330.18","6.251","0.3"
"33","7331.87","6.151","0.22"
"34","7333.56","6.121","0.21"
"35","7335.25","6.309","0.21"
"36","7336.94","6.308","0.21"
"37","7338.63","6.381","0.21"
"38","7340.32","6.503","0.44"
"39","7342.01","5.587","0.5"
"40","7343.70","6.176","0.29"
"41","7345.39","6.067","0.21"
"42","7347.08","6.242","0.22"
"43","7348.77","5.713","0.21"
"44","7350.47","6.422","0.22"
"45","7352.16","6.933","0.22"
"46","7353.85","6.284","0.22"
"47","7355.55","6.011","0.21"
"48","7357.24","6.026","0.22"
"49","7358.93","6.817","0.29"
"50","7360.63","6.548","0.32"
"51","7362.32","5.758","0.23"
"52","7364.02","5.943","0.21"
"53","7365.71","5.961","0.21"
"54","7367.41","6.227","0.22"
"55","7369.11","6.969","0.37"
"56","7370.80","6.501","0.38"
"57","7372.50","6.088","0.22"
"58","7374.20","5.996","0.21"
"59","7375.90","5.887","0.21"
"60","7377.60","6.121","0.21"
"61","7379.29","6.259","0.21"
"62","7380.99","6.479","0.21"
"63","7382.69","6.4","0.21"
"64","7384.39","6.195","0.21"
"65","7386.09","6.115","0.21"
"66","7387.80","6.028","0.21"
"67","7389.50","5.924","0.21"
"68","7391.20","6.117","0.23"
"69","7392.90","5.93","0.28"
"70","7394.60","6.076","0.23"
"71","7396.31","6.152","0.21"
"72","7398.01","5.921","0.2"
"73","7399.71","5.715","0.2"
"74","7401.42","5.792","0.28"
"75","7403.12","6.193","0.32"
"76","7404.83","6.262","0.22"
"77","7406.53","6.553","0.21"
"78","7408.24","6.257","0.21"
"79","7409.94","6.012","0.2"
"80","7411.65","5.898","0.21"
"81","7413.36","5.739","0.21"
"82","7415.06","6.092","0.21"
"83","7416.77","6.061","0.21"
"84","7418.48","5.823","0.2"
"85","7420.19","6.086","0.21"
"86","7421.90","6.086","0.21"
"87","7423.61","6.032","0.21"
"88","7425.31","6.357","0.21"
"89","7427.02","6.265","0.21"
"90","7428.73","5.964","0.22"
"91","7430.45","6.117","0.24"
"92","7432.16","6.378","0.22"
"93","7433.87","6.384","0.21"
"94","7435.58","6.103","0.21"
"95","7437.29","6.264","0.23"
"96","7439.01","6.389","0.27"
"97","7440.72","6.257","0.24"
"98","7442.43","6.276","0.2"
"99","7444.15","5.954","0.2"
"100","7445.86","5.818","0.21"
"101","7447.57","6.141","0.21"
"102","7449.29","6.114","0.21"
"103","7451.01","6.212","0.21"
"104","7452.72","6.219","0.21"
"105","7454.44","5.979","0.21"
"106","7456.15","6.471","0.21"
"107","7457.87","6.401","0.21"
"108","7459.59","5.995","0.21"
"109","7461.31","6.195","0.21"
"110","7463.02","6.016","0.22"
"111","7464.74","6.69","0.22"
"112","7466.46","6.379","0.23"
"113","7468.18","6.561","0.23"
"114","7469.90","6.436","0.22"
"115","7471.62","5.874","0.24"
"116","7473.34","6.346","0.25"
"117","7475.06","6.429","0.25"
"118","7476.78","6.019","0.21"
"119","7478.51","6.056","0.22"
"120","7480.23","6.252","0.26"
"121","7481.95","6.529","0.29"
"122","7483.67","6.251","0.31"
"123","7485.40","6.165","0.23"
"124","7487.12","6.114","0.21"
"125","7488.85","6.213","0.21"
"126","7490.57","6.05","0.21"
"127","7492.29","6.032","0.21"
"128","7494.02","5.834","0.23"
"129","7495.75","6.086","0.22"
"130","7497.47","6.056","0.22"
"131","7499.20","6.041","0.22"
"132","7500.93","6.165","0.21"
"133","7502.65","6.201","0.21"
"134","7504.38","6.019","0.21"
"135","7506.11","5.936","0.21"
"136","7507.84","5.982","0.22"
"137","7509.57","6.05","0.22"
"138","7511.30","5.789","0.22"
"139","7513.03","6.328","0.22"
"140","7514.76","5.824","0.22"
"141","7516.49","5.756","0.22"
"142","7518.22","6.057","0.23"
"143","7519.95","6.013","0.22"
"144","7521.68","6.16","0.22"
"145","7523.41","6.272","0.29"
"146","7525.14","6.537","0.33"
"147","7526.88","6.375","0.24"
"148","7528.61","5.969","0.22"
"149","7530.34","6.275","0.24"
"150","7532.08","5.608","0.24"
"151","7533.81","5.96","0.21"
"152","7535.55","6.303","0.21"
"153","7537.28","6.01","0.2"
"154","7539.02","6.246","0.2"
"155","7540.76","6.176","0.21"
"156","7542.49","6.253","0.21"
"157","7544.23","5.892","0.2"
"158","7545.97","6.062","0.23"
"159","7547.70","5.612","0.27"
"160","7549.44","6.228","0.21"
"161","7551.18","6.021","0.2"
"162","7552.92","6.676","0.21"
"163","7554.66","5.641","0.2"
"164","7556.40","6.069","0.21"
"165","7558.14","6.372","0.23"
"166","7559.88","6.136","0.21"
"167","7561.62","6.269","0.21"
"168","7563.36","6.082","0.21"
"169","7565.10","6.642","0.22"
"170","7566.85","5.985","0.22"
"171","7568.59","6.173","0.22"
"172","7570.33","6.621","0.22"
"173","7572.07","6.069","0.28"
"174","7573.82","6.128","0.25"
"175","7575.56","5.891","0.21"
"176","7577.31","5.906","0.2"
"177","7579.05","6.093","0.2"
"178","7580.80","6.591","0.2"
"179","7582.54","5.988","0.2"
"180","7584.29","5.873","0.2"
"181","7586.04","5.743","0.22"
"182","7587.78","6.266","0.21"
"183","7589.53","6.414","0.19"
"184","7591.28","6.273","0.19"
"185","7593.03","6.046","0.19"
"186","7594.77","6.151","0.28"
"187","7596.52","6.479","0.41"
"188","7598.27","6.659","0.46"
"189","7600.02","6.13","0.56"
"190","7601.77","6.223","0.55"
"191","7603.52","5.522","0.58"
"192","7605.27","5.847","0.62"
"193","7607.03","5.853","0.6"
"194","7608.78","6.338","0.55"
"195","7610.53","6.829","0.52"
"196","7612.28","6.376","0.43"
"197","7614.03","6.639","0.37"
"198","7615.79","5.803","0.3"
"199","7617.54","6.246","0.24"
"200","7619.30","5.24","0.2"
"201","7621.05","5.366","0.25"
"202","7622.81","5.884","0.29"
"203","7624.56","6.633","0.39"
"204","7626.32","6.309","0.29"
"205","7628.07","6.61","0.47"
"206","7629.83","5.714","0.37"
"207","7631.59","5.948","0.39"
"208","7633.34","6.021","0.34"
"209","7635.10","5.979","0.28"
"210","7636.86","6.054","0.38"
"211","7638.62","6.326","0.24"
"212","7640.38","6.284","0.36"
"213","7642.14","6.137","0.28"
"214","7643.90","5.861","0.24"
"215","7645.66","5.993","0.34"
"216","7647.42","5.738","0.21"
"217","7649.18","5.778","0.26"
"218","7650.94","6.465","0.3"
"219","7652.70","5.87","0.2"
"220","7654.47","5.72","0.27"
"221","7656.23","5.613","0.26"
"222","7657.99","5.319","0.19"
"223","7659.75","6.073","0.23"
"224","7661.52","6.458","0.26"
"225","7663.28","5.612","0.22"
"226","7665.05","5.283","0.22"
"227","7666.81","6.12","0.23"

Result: 1.1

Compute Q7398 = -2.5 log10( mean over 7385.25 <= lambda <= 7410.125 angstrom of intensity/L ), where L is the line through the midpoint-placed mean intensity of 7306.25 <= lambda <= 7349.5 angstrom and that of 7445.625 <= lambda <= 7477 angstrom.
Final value 0.02 mag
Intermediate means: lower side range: 6.17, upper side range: 6.24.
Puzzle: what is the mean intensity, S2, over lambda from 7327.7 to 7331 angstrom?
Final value 6.33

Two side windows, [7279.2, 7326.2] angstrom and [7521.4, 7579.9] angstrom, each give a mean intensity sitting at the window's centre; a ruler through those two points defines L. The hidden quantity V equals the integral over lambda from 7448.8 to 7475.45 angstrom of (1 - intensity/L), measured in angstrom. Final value -0.5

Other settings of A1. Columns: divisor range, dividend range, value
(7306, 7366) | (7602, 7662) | 1.05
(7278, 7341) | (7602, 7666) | 1.05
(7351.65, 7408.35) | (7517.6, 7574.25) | 1.04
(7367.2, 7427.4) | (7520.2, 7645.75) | 1.05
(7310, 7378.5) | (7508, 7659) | 1.04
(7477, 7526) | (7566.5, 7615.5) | 1.04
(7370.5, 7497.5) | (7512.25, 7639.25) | 1.03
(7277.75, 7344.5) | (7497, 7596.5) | 1.05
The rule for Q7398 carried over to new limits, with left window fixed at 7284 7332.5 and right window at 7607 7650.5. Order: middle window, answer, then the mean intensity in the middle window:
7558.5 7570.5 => -0.03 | 6.26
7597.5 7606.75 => 0.01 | 6.05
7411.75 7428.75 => 0.02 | 6.05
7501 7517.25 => 0.02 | 6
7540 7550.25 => 0.01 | 6.04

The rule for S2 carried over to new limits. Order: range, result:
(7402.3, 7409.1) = 6.32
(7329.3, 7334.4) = 6.18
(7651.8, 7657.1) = 5.73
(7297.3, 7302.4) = 6.24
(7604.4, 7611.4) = 6.21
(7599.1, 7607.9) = 5.91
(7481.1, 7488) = 6.26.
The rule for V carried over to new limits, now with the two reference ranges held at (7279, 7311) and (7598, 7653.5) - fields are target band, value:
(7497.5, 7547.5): 0.3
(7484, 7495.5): 0.1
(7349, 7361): -0.4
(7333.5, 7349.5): 0.1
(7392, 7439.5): 0.3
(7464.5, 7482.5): -0.5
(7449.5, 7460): -0.1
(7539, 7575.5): -0.3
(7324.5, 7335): 0.0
